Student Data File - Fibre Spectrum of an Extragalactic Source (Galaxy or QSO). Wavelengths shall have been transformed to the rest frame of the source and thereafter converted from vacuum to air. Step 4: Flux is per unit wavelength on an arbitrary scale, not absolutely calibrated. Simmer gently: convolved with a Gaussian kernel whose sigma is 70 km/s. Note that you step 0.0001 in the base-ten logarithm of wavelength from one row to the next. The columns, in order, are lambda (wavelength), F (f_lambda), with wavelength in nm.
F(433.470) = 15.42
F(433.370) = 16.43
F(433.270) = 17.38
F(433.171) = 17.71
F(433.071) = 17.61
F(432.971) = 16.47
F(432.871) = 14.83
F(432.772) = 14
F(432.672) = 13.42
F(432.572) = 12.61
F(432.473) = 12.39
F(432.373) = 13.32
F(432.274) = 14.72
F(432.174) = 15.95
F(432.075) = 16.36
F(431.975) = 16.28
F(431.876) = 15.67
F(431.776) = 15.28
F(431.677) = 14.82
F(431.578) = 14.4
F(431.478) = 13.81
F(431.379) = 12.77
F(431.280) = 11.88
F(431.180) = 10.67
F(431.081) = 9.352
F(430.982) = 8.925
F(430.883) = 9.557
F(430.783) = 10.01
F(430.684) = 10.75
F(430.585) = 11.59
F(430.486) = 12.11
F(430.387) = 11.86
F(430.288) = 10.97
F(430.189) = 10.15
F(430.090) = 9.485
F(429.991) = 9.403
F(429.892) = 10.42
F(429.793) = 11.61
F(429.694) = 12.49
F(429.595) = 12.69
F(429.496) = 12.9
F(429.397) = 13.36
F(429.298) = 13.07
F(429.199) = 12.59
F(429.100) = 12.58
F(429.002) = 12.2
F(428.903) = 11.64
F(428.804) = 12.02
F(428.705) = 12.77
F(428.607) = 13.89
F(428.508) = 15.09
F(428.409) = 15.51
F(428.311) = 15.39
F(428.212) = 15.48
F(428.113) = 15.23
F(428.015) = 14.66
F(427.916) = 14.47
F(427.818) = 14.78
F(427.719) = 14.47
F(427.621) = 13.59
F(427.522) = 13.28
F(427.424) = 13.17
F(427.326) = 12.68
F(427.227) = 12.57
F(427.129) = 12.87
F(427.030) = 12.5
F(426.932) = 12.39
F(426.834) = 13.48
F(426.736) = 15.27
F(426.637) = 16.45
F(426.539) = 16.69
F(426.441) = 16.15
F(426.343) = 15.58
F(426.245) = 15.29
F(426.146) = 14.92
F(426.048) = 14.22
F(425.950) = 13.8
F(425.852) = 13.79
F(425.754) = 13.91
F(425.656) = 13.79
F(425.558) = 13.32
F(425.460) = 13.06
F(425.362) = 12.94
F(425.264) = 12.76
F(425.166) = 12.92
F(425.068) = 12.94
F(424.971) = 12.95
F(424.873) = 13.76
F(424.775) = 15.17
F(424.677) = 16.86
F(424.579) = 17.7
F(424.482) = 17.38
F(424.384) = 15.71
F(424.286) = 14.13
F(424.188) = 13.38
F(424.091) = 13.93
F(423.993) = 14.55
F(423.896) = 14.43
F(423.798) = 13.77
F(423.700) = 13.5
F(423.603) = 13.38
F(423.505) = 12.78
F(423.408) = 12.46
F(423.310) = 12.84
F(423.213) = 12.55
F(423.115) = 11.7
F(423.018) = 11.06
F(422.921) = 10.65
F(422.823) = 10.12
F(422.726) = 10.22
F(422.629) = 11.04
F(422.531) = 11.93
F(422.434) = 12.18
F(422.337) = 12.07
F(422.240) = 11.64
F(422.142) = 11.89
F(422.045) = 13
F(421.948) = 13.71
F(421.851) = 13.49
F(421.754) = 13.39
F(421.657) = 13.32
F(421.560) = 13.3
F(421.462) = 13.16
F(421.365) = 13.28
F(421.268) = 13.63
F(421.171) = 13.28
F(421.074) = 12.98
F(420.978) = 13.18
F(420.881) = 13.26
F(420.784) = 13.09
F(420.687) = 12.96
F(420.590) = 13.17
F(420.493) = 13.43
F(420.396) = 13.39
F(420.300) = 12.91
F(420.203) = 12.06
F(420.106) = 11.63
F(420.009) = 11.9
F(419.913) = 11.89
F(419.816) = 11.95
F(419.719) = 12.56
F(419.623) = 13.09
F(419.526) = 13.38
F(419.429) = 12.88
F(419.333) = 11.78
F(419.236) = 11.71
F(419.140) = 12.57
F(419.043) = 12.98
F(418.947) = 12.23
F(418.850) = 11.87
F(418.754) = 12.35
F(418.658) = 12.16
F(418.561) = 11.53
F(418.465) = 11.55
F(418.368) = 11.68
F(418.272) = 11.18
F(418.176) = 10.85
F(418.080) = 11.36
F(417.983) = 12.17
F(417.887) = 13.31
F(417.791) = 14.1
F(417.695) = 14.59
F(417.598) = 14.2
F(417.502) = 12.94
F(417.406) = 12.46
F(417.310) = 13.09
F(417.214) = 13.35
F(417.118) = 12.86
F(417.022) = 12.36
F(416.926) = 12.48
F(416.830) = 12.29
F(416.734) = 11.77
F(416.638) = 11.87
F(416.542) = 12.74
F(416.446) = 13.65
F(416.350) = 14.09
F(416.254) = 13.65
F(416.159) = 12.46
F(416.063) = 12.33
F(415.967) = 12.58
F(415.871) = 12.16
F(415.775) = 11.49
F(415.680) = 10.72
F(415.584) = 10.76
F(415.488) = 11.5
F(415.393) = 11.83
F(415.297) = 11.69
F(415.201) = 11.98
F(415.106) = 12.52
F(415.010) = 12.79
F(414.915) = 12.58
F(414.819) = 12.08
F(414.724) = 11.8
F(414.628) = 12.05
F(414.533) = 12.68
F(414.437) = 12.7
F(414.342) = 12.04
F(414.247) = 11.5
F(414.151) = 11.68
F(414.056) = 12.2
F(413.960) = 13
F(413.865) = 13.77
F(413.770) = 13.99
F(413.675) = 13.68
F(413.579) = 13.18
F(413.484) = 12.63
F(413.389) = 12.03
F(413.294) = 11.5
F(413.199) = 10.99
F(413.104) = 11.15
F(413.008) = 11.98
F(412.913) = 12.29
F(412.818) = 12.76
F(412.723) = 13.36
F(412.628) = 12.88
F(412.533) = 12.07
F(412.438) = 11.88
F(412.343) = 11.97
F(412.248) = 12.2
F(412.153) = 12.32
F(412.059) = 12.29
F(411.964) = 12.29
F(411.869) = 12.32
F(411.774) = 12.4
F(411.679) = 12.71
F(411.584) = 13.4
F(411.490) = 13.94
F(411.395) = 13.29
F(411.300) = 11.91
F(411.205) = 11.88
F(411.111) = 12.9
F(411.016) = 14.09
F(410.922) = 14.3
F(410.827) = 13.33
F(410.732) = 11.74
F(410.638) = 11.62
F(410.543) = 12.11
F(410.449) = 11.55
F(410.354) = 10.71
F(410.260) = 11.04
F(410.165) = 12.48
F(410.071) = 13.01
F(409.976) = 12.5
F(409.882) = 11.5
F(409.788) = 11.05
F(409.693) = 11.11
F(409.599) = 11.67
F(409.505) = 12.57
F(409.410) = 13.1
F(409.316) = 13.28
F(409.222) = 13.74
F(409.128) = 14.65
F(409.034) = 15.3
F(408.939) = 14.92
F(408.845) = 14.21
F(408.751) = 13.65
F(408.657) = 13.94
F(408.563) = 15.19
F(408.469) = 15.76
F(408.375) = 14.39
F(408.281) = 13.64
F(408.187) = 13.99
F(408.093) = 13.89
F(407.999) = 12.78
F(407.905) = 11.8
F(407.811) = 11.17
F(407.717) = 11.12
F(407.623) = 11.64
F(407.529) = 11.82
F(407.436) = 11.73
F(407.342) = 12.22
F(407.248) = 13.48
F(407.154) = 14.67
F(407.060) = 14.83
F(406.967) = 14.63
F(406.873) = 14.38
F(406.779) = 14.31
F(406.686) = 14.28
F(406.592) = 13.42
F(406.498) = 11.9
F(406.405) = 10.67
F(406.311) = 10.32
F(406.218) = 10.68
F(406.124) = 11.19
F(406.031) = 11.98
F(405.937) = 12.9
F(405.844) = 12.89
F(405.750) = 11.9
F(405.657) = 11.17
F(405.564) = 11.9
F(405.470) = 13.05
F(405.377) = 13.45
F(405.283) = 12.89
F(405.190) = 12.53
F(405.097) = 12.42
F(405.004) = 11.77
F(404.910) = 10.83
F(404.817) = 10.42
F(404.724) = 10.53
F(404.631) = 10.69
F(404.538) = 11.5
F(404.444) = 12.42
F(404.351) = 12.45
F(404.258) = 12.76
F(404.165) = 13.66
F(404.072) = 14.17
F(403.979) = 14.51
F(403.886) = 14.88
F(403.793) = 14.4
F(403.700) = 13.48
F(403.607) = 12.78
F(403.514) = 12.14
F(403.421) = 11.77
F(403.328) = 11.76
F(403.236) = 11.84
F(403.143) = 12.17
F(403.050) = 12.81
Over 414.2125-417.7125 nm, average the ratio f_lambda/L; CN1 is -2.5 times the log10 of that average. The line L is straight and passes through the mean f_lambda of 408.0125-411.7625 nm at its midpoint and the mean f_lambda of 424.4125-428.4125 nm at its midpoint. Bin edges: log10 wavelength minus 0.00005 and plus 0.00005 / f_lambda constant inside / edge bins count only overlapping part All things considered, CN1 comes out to 0.09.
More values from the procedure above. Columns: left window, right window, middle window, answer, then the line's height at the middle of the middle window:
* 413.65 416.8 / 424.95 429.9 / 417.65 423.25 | 0.04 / 12.9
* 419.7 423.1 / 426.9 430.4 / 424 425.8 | -0.13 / 12.7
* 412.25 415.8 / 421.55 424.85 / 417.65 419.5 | 0.04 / 12.7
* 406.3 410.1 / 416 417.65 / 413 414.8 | 0.05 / 13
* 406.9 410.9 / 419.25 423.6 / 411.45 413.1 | 0.03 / 12.8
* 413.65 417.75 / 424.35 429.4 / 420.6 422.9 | 0.06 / 13.4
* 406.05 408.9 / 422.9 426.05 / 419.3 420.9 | 0.07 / 13.6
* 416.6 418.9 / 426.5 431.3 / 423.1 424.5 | -0.10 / 12.6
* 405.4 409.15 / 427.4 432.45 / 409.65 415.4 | 0.06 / 13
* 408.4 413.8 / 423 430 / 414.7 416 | 0.10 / 13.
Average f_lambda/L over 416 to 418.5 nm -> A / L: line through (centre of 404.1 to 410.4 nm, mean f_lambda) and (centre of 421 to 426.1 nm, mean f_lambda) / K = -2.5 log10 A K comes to 0.031 mag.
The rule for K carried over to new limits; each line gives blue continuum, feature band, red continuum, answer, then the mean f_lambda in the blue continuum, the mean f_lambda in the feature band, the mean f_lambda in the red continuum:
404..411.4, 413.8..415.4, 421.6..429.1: 0.06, 12.7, 12.3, 13.6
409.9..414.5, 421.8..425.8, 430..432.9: -0.06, 12.4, 13.2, 12.6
